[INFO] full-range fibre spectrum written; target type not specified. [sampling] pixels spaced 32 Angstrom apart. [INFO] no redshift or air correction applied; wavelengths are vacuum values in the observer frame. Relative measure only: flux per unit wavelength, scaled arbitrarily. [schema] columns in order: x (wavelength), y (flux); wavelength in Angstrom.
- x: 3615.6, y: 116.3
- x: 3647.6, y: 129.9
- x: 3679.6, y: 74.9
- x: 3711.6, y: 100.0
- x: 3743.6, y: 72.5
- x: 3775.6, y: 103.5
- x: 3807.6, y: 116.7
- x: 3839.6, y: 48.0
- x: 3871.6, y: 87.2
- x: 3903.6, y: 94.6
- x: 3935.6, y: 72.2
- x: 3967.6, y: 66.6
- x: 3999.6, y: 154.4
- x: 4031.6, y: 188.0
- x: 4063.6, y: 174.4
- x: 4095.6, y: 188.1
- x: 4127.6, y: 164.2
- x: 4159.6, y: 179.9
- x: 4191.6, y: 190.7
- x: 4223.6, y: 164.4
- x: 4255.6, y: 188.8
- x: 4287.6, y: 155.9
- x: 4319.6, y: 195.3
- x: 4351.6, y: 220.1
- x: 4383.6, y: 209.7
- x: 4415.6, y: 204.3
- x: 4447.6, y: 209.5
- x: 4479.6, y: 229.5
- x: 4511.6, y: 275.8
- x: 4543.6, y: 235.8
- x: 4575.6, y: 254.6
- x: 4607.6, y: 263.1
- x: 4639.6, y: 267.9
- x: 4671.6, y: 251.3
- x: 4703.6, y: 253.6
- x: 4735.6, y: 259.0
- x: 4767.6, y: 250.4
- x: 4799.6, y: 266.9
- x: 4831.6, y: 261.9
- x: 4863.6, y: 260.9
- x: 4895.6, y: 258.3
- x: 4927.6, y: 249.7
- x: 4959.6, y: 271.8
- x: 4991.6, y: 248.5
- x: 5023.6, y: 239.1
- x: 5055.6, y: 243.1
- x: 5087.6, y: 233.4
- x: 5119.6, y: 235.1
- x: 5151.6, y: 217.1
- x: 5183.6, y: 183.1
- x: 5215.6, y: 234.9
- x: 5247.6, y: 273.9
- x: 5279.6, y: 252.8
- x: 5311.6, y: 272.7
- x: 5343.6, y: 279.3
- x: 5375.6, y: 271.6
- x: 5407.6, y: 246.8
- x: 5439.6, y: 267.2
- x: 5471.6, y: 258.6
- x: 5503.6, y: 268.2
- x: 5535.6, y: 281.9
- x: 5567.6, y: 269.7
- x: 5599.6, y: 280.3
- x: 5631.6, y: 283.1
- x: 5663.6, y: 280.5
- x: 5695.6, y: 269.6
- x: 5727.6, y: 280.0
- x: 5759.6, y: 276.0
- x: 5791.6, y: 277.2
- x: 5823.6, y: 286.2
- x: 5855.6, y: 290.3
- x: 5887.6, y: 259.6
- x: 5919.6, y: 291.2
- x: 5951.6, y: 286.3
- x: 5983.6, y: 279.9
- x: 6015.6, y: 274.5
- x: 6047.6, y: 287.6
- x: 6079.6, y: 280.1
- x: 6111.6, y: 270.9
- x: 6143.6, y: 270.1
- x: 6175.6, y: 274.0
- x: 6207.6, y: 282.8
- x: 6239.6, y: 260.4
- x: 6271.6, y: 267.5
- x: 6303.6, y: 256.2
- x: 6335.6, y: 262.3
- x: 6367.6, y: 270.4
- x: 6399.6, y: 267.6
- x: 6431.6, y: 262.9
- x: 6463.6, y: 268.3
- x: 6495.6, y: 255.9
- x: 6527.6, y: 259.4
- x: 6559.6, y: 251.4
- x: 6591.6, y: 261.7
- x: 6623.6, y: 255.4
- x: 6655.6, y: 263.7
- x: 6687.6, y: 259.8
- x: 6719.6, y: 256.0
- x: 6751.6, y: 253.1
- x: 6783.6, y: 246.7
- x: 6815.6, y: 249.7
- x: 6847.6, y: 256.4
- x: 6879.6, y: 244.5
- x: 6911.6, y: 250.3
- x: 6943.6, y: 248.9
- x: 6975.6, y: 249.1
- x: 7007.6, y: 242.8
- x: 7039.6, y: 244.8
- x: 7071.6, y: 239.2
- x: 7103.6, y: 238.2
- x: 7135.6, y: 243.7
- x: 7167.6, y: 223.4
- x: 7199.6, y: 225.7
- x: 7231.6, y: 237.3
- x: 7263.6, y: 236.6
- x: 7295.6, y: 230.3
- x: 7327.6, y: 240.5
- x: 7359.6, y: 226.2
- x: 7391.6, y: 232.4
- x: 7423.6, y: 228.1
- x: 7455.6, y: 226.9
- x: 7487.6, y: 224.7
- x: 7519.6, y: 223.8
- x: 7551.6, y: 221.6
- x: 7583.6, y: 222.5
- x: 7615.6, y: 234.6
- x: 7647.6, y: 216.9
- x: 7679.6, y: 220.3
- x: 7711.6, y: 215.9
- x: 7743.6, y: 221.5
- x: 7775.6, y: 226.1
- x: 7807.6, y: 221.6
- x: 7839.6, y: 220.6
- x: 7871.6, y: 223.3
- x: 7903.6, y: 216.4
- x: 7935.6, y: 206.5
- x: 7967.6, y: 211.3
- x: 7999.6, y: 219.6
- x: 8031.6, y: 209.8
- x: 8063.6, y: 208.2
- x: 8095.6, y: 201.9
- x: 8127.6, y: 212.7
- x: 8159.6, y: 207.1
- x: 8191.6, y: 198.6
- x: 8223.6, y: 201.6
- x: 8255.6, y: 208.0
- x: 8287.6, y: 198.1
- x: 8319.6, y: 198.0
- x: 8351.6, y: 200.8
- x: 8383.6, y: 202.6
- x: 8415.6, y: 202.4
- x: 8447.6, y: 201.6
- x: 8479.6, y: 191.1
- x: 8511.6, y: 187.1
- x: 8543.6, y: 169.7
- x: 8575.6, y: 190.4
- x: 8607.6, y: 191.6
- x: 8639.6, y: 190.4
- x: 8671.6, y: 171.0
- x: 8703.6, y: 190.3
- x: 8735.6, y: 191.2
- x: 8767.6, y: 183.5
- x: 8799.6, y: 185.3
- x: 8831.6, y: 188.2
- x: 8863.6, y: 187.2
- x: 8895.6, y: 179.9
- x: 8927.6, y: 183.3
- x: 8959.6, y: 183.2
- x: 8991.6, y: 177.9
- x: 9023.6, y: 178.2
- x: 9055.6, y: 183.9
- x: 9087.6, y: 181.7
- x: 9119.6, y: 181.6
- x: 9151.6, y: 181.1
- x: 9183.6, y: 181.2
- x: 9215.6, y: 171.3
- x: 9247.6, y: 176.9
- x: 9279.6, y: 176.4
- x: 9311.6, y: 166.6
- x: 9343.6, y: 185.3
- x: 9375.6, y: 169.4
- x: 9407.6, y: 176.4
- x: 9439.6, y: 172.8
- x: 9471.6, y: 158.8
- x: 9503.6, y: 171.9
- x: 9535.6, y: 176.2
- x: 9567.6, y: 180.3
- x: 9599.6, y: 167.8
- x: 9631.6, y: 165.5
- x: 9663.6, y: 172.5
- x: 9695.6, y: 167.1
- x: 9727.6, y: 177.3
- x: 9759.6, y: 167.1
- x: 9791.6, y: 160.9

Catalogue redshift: 0.00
